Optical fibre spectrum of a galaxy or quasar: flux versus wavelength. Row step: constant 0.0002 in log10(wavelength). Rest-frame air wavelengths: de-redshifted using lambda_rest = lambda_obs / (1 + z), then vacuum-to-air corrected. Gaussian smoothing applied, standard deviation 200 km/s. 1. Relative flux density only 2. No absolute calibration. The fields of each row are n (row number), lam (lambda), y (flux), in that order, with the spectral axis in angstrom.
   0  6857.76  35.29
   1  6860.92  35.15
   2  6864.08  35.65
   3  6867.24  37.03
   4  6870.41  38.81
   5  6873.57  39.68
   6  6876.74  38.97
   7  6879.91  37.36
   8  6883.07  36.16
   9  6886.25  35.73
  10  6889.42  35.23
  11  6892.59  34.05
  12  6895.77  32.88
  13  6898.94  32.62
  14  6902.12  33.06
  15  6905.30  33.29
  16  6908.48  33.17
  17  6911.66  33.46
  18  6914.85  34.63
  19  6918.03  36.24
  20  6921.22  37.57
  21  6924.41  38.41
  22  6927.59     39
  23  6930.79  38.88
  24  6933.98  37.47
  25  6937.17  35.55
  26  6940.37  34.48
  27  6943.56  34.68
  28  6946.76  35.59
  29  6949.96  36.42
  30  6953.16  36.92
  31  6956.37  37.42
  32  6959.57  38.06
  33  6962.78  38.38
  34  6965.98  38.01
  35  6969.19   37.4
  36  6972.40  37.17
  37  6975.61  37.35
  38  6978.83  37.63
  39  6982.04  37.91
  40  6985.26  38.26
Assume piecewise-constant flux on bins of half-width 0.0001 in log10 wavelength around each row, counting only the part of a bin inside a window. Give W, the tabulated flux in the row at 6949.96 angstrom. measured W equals 36.42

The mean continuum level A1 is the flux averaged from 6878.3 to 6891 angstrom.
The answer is 36.1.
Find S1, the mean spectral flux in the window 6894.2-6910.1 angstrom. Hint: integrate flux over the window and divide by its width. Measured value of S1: 33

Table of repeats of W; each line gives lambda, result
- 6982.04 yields 37.91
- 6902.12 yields 33.06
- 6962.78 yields 38.38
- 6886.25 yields 35.73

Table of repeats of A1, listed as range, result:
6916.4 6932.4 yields 38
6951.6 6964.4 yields 37.7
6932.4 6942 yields 35.8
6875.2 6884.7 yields 37.5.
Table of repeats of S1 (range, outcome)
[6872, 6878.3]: 39.3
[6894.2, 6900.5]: 32.8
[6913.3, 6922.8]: 36.2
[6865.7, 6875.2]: 38.5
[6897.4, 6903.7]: 32.8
